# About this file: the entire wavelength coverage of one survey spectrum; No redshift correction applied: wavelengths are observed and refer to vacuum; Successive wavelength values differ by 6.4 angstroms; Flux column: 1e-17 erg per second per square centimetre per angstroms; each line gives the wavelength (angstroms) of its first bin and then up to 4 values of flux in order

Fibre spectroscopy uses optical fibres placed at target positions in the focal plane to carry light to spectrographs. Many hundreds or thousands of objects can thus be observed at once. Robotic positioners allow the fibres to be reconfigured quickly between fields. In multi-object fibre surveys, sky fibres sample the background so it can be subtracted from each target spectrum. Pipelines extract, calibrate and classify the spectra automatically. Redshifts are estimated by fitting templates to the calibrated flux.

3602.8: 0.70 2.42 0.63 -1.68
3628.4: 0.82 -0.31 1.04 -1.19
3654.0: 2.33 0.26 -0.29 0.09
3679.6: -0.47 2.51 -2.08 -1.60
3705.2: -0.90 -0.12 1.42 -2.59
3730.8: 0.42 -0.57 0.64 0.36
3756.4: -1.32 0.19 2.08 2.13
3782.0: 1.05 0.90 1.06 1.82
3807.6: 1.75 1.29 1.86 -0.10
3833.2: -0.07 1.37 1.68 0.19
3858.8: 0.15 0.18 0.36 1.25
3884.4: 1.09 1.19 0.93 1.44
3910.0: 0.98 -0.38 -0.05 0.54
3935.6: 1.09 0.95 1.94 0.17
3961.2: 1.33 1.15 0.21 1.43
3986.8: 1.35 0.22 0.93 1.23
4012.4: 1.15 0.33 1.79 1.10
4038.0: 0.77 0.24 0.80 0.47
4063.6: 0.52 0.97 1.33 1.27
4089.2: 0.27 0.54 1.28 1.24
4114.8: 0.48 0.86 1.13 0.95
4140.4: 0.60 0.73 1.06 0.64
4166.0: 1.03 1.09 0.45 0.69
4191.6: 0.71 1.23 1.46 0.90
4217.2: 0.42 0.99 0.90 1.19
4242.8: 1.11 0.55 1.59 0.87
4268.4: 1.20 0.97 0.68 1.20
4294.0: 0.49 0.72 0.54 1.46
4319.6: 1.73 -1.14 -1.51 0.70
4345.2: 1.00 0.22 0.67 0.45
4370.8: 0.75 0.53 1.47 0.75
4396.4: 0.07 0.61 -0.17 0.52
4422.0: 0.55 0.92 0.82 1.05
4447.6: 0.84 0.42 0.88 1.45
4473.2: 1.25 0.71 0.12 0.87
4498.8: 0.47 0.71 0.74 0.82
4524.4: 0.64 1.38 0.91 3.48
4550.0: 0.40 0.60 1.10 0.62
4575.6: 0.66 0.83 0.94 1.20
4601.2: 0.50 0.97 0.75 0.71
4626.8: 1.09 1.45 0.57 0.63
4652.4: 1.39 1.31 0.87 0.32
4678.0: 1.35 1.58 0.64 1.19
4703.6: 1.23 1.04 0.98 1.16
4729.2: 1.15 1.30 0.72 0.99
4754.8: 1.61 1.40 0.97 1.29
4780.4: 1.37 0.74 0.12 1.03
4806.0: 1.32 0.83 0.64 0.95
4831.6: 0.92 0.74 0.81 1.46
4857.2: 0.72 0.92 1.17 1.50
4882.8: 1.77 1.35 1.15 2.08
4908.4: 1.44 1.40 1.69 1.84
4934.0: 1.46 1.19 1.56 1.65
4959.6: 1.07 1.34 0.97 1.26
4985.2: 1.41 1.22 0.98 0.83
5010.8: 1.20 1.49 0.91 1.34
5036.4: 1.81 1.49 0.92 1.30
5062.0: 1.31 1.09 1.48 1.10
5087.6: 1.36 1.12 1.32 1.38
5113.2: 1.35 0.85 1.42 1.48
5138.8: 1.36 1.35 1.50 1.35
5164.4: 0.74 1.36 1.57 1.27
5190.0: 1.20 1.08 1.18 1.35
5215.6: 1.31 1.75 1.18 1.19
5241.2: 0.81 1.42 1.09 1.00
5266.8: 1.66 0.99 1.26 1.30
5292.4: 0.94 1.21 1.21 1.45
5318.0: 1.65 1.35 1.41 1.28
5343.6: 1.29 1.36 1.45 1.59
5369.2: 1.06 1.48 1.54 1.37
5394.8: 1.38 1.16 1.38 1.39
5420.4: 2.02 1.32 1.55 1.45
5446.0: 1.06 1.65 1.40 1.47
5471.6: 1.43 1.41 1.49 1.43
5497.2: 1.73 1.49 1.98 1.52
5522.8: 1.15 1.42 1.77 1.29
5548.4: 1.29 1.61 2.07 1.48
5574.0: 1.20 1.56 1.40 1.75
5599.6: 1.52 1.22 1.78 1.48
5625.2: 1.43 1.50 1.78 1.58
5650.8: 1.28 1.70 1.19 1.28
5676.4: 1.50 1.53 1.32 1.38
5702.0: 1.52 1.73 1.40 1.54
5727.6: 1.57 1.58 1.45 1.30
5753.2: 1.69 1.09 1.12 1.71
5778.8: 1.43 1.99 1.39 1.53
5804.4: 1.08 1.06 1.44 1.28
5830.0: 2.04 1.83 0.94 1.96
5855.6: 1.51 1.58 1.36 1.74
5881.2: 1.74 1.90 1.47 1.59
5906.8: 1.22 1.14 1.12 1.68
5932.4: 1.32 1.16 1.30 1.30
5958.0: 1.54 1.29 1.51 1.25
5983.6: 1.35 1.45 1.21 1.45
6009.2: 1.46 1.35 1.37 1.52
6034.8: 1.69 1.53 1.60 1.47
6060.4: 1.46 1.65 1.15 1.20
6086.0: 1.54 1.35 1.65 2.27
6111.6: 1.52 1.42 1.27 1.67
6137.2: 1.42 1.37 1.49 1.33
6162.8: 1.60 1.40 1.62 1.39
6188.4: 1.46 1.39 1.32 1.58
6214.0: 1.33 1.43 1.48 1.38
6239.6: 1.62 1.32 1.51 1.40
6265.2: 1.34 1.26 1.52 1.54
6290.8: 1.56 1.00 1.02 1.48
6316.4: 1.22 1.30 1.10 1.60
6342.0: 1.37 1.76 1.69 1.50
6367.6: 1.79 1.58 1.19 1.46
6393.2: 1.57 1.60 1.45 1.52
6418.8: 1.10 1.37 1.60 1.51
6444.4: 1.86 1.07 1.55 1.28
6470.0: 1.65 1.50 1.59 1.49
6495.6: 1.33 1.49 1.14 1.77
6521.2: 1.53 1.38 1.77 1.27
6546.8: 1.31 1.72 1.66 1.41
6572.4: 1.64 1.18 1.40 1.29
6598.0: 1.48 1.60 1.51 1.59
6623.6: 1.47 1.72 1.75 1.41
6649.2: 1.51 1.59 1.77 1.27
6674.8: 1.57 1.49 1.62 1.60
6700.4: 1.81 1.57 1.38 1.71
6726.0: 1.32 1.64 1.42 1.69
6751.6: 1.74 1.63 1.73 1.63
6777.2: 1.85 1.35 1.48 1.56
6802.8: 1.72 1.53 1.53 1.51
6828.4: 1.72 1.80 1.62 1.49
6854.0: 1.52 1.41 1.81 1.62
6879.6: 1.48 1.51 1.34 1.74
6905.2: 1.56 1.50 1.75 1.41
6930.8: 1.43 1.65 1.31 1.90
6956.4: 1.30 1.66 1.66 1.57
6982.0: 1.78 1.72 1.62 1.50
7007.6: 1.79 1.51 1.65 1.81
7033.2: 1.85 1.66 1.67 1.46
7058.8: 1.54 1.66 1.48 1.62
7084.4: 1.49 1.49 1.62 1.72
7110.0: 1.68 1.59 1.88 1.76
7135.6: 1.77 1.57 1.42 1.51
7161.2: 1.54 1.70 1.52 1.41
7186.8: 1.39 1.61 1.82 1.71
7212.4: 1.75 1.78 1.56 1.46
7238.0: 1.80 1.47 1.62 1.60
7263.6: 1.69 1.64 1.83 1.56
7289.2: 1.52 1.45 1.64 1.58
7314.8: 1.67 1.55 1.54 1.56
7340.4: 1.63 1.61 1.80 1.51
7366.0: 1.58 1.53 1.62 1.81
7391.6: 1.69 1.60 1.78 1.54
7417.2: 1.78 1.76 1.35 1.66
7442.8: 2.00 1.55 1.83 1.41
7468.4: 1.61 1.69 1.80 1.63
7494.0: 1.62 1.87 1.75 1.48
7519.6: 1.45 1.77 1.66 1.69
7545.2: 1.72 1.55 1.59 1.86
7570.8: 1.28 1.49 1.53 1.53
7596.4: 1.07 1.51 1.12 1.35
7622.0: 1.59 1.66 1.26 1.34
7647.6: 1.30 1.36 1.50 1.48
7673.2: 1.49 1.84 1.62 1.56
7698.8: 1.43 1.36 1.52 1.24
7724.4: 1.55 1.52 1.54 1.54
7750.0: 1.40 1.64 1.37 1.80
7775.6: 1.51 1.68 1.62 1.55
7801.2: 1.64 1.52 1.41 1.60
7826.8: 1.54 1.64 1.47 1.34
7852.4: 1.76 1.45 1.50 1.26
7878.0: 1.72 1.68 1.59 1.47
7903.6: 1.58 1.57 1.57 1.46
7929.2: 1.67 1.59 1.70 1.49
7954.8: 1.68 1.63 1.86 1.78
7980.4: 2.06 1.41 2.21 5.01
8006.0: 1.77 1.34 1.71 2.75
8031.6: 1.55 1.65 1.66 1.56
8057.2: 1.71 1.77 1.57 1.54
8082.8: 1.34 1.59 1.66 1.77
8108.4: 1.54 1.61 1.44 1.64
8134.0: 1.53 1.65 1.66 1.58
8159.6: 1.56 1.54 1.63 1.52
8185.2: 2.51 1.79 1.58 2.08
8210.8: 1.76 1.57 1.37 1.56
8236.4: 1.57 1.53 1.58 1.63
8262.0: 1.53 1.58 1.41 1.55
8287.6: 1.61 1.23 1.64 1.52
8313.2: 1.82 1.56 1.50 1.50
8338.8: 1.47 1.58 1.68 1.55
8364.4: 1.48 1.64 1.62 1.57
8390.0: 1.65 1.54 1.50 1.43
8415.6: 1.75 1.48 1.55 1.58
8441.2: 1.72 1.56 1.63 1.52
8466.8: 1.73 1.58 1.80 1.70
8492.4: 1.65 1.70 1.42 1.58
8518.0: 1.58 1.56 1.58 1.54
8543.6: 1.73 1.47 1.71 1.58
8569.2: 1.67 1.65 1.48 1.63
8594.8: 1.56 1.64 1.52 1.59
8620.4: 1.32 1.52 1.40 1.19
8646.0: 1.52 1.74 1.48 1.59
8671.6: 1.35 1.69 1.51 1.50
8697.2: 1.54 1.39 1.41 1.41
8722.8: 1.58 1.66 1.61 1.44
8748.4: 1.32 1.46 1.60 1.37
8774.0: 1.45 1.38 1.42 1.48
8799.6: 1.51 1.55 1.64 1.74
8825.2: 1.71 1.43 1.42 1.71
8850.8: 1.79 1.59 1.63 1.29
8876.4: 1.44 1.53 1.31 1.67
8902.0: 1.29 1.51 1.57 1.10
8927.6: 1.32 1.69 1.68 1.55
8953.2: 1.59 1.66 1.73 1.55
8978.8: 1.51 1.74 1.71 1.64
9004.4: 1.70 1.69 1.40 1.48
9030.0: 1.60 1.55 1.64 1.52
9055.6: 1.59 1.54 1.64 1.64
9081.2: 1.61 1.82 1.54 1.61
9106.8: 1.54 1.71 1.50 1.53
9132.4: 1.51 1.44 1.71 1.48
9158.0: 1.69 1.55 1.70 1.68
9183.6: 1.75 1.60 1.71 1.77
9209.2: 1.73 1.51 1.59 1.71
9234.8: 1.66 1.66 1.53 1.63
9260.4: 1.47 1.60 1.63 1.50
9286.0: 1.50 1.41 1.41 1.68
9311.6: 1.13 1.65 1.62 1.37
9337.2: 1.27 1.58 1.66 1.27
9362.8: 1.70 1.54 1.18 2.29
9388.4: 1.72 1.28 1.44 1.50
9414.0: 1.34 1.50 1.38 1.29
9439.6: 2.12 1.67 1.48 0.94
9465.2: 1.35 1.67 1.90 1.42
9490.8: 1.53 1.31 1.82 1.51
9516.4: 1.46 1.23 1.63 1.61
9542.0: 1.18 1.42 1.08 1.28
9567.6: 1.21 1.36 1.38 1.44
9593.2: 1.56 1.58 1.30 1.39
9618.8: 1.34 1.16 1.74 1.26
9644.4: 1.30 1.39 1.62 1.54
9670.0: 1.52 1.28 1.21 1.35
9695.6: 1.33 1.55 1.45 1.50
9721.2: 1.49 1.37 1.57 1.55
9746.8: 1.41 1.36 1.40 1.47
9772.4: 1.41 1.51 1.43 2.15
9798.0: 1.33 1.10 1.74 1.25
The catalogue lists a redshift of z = 0.218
